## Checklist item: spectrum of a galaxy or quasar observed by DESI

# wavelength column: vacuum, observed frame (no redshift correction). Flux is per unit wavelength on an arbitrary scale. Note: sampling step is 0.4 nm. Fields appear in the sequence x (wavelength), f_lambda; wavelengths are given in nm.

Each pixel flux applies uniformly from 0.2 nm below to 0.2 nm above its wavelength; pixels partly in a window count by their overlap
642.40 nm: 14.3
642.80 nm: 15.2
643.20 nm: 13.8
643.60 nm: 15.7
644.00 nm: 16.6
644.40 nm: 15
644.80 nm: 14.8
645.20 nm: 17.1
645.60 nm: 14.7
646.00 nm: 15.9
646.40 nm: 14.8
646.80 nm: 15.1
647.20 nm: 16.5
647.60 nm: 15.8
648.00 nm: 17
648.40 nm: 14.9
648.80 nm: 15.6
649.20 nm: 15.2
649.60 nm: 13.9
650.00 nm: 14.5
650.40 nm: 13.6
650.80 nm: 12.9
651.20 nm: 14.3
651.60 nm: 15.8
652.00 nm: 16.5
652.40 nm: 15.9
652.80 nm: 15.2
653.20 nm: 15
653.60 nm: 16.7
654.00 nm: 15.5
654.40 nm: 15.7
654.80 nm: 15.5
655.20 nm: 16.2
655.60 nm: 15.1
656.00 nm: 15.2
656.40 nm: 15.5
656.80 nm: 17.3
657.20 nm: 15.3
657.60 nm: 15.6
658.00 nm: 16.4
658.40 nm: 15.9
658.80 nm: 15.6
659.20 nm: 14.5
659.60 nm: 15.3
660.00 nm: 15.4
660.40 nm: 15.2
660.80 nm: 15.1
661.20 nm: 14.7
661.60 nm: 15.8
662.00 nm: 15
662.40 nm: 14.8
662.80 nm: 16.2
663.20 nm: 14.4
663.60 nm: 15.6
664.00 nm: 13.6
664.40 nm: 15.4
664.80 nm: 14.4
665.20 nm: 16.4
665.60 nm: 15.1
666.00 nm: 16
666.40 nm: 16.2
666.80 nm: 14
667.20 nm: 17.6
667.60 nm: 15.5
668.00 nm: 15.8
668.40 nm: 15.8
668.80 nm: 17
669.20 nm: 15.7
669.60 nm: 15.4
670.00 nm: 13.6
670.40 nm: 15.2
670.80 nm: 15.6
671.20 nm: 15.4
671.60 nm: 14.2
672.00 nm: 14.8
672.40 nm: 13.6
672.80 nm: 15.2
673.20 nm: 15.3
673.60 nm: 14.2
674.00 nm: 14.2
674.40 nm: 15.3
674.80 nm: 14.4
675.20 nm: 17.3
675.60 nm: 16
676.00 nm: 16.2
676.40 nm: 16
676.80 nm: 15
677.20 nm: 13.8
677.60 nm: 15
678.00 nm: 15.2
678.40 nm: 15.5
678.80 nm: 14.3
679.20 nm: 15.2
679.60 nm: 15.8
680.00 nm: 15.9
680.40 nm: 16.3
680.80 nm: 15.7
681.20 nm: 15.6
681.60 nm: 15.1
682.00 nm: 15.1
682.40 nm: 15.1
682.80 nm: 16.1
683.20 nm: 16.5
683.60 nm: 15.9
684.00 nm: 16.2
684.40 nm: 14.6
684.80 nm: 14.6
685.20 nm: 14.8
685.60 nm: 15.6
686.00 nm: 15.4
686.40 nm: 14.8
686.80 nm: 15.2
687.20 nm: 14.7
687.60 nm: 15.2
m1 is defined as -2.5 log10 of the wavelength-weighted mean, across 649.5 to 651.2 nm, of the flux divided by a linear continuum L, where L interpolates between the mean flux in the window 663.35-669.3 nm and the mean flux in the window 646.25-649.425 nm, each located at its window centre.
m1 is 0.14 mag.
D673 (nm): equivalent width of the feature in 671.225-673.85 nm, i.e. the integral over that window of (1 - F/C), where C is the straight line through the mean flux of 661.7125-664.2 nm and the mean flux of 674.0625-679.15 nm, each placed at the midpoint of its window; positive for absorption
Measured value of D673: 0.10 nm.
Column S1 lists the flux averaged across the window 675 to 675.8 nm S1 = 16.6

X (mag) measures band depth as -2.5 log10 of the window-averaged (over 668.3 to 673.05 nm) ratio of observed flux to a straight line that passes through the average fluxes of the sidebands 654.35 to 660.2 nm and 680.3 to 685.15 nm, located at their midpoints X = 0.03 mag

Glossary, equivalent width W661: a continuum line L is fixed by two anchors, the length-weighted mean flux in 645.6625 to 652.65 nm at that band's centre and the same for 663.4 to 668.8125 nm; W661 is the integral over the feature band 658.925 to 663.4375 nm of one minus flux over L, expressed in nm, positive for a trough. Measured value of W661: 0.09 nm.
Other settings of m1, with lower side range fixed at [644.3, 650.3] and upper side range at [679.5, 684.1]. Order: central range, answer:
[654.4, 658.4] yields -0.02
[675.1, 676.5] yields -0.04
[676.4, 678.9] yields 0.06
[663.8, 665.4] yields 0.04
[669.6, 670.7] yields 0.07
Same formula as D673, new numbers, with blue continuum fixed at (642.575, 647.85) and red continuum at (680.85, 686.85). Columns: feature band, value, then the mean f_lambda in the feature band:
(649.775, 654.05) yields 0.11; 15.1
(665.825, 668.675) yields -0.08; 15.9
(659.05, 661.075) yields 0.04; 15.1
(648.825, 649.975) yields 0.06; 14.7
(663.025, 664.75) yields 0.08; 14.7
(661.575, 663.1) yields 0.01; 15.3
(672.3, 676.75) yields 0.04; 15.3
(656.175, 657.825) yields -0.05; 15.9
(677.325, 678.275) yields 0.02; 15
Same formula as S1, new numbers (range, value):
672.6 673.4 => 15.2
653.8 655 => 15.6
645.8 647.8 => 15.6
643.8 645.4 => 15.9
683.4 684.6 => 15.6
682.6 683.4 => 16.3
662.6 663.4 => 15.3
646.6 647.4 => 15.8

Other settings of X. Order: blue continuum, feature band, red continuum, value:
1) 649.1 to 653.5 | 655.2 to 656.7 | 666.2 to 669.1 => -0.026 mag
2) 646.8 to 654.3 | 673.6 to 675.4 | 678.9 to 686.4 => 0.018 mag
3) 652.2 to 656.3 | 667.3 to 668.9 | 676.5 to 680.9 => -0.046 mag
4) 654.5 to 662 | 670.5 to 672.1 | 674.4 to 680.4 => 0.031 mag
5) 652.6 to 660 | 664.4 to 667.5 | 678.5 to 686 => -0.005 mag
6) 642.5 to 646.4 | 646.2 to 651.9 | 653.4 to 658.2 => 0.038 mag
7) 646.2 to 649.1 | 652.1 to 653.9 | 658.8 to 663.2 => -0.019 mag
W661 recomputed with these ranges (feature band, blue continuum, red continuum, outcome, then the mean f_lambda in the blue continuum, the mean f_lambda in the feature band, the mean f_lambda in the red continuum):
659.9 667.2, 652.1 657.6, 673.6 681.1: 0.15 nm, 15.7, 15.2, 15.4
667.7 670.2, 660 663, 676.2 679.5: -0.06 nm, 15.3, 15.5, 15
